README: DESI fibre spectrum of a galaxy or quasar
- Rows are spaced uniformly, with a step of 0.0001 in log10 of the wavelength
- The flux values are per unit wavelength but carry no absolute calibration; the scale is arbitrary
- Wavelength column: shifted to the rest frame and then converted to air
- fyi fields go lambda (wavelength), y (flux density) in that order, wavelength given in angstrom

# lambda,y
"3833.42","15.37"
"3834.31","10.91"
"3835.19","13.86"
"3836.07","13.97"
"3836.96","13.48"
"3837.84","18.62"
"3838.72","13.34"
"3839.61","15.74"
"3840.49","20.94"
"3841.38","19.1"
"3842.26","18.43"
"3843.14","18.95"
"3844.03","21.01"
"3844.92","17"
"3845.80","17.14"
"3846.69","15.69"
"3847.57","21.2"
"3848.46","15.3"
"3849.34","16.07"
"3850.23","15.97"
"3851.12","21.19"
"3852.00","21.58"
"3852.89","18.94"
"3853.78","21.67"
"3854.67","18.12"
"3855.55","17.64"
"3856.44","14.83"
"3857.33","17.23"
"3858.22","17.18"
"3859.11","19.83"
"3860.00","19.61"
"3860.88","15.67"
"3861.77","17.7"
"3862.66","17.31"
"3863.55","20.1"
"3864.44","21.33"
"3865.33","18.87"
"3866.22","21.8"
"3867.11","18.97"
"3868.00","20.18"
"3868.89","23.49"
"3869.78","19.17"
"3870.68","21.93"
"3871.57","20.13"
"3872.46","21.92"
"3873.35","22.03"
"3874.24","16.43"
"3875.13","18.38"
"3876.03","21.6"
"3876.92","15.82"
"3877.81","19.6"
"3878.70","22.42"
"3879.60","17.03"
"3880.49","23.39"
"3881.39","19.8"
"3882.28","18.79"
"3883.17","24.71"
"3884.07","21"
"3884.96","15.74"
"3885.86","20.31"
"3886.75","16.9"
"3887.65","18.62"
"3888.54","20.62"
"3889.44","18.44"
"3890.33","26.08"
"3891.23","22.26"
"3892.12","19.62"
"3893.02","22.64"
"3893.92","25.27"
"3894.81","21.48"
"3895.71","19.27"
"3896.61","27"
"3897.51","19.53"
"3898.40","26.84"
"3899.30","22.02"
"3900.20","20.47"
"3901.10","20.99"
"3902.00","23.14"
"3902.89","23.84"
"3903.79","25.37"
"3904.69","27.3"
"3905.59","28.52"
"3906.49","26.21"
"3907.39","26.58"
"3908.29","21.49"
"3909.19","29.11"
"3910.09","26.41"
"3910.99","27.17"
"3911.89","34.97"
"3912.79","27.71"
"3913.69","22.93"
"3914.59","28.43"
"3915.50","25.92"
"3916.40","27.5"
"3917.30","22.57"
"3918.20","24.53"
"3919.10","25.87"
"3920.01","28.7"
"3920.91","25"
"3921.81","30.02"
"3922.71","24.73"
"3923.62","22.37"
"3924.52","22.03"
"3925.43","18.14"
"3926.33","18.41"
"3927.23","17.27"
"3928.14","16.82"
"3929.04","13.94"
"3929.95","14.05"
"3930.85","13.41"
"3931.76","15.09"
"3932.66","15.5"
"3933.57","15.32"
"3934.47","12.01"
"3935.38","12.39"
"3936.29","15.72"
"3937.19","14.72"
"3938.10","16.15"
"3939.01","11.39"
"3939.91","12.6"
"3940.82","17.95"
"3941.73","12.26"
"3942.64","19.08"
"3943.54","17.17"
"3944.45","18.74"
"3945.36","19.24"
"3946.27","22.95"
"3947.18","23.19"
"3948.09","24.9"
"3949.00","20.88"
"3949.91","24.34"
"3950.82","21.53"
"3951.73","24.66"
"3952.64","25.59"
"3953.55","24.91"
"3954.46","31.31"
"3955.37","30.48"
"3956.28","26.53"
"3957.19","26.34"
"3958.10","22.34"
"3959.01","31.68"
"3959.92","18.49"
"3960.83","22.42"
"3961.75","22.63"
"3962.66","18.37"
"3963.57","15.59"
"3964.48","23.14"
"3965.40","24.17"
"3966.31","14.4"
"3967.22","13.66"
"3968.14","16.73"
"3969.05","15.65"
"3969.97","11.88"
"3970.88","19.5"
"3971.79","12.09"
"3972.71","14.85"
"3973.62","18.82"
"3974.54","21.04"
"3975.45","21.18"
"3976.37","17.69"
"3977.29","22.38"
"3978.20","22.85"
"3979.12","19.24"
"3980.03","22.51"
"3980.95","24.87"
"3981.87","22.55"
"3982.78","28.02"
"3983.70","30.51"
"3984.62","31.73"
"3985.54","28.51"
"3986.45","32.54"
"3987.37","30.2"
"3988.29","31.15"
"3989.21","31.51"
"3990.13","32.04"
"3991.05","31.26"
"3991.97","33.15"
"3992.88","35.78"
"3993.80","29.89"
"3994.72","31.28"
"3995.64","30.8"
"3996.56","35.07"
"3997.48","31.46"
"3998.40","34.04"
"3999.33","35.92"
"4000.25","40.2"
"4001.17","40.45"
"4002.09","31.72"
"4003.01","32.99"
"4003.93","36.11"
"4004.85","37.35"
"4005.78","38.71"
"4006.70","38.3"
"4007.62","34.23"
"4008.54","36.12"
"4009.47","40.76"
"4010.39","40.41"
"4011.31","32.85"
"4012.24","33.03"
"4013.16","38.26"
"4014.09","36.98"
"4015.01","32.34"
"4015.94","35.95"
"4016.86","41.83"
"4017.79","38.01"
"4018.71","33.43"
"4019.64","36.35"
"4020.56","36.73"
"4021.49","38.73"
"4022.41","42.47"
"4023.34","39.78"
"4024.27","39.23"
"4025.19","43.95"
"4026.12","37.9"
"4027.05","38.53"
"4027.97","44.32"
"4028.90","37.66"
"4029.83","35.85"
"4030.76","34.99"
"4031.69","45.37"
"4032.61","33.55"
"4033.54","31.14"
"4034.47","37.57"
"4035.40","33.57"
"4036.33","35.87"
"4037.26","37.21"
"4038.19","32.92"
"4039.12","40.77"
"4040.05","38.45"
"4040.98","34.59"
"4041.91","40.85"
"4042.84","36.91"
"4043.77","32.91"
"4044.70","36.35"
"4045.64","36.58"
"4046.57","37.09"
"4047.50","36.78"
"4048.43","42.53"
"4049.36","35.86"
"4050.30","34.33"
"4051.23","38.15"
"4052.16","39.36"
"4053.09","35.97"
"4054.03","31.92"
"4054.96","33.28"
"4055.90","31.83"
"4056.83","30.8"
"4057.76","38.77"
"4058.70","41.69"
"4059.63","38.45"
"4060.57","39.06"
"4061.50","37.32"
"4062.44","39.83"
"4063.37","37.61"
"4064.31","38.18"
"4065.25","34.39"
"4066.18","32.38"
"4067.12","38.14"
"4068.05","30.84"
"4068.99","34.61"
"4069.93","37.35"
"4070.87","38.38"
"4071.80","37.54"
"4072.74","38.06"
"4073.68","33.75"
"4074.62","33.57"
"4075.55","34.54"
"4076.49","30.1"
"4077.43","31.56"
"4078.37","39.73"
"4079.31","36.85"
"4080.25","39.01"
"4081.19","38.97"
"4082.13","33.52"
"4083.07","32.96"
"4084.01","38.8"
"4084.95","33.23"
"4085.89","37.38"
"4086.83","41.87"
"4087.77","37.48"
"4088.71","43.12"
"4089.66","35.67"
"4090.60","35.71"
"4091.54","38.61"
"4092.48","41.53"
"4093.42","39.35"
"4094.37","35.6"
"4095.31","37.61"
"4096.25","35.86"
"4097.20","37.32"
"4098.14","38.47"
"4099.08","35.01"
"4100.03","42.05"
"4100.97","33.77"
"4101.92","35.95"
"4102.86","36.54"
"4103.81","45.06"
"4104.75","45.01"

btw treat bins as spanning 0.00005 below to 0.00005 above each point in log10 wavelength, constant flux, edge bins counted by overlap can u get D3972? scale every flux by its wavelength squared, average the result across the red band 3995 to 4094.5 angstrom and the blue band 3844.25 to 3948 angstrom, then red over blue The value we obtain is 1.93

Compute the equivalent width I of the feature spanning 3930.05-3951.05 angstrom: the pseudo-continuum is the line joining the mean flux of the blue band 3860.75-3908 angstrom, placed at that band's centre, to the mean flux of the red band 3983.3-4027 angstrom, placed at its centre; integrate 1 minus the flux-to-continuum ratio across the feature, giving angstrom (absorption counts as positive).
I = 8.1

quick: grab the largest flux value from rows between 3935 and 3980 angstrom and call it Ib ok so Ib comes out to 31.68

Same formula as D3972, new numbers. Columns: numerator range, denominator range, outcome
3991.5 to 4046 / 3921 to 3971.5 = 1.94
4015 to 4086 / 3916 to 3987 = 1.86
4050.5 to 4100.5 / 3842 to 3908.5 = 1.98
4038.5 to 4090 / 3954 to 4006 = 1.44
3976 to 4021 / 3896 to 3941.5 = 1.58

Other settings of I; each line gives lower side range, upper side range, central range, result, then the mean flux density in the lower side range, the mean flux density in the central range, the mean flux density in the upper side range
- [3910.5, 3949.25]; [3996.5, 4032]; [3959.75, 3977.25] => 6.18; 20.2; 18.1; 37.4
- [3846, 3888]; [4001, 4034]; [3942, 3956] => 2.88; 19.2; 23.2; 37.4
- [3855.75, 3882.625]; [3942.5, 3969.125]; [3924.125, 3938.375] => 3.81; 19.4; 15.7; 22.2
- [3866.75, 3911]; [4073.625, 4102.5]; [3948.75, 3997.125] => 6.61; 21.9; 24.4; 36.8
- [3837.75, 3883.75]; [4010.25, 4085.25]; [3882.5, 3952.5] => 7.91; 19.1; 21.4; 36.7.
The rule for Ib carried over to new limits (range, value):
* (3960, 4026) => 43.95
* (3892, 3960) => 34.97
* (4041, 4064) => 42.53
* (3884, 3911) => 29.11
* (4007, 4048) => 45.37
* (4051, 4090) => 43.12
